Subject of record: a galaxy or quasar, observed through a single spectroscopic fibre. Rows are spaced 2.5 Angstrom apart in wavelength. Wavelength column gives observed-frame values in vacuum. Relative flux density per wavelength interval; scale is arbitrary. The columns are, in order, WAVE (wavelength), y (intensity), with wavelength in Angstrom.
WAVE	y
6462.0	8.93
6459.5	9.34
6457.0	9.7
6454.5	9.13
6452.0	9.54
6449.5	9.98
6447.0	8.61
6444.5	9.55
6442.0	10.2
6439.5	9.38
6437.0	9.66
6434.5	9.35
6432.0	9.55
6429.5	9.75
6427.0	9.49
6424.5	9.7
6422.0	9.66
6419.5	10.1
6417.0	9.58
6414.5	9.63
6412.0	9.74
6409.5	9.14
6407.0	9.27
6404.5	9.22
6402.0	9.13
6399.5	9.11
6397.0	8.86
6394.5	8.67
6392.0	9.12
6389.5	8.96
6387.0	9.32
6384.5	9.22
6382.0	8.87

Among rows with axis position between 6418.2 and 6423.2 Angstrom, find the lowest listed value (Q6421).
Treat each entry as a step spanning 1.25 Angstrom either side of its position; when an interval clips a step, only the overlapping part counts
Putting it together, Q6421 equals 9.66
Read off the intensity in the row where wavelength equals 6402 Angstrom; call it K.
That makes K 9.13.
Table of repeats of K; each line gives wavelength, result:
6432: 9.55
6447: 8.61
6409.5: 9.14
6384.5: 9.22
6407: 9.27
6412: 9.74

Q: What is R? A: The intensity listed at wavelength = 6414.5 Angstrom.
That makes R 9.63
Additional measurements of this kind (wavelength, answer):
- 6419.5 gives 10.1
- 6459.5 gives 9.34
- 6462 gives 8.93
